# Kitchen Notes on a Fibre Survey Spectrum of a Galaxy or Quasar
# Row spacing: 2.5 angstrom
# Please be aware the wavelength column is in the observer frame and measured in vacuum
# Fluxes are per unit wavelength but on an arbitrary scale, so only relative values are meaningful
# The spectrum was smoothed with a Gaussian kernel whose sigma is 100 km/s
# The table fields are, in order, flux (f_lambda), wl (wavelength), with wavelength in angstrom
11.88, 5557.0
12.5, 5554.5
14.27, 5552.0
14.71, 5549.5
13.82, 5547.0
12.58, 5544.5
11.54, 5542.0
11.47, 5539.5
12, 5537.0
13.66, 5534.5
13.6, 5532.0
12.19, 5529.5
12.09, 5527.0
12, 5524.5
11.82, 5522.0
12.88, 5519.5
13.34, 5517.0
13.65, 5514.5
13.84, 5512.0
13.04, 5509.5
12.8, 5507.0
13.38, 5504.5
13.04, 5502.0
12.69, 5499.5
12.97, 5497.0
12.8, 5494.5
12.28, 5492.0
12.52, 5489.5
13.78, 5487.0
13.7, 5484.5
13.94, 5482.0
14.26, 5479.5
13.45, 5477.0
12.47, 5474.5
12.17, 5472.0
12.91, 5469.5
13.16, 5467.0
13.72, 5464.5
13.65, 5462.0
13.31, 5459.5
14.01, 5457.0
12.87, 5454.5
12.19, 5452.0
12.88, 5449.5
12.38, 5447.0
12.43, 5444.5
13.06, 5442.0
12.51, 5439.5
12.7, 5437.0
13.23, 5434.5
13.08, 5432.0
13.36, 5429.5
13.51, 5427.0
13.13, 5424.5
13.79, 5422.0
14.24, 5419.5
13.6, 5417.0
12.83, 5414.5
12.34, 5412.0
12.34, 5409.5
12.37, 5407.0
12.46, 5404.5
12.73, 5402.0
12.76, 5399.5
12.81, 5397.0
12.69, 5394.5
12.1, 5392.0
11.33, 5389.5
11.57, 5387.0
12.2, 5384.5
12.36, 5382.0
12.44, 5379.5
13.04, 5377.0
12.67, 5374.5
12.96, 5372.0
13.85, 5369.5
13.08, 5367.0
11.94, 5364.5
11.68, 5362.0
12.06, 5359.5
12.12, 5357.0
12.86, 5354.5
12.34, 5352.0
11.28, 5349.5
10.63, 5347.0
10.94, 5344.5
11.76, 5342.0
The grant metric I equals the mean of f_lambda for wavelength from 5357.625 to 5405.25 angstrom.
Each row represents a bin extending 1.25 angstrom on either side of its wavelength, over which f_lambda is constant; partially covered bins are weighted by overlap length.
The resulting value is 12.5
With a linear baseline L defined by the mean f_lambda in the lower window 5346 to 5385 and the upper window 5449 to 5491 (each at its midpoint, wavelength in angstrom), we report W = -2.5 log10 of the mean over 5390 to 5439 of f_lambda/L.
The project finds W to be -0.01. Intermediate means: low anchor 12.4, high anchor 13.2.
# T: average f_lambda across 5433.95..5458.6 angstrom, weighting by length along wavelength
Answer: 12.8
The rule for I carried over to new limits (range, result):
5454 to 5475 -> 13.2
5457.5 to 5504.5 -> 13.2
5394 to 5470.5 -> 13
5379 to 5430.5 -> 12.7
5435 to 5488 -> 13.1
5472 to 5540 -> 13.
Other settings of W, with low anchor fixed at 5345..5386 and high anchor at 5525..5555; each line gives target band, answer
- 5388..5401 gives 0.01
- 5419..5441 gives -0.06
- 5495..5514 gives -0.03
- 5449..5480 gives -0.04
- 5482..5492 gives -0.05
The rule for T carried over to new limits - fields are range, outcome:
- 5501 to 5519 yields 13.3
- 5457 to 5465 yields 13.6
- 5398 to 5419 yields 12.7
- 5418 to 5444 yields 13.2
